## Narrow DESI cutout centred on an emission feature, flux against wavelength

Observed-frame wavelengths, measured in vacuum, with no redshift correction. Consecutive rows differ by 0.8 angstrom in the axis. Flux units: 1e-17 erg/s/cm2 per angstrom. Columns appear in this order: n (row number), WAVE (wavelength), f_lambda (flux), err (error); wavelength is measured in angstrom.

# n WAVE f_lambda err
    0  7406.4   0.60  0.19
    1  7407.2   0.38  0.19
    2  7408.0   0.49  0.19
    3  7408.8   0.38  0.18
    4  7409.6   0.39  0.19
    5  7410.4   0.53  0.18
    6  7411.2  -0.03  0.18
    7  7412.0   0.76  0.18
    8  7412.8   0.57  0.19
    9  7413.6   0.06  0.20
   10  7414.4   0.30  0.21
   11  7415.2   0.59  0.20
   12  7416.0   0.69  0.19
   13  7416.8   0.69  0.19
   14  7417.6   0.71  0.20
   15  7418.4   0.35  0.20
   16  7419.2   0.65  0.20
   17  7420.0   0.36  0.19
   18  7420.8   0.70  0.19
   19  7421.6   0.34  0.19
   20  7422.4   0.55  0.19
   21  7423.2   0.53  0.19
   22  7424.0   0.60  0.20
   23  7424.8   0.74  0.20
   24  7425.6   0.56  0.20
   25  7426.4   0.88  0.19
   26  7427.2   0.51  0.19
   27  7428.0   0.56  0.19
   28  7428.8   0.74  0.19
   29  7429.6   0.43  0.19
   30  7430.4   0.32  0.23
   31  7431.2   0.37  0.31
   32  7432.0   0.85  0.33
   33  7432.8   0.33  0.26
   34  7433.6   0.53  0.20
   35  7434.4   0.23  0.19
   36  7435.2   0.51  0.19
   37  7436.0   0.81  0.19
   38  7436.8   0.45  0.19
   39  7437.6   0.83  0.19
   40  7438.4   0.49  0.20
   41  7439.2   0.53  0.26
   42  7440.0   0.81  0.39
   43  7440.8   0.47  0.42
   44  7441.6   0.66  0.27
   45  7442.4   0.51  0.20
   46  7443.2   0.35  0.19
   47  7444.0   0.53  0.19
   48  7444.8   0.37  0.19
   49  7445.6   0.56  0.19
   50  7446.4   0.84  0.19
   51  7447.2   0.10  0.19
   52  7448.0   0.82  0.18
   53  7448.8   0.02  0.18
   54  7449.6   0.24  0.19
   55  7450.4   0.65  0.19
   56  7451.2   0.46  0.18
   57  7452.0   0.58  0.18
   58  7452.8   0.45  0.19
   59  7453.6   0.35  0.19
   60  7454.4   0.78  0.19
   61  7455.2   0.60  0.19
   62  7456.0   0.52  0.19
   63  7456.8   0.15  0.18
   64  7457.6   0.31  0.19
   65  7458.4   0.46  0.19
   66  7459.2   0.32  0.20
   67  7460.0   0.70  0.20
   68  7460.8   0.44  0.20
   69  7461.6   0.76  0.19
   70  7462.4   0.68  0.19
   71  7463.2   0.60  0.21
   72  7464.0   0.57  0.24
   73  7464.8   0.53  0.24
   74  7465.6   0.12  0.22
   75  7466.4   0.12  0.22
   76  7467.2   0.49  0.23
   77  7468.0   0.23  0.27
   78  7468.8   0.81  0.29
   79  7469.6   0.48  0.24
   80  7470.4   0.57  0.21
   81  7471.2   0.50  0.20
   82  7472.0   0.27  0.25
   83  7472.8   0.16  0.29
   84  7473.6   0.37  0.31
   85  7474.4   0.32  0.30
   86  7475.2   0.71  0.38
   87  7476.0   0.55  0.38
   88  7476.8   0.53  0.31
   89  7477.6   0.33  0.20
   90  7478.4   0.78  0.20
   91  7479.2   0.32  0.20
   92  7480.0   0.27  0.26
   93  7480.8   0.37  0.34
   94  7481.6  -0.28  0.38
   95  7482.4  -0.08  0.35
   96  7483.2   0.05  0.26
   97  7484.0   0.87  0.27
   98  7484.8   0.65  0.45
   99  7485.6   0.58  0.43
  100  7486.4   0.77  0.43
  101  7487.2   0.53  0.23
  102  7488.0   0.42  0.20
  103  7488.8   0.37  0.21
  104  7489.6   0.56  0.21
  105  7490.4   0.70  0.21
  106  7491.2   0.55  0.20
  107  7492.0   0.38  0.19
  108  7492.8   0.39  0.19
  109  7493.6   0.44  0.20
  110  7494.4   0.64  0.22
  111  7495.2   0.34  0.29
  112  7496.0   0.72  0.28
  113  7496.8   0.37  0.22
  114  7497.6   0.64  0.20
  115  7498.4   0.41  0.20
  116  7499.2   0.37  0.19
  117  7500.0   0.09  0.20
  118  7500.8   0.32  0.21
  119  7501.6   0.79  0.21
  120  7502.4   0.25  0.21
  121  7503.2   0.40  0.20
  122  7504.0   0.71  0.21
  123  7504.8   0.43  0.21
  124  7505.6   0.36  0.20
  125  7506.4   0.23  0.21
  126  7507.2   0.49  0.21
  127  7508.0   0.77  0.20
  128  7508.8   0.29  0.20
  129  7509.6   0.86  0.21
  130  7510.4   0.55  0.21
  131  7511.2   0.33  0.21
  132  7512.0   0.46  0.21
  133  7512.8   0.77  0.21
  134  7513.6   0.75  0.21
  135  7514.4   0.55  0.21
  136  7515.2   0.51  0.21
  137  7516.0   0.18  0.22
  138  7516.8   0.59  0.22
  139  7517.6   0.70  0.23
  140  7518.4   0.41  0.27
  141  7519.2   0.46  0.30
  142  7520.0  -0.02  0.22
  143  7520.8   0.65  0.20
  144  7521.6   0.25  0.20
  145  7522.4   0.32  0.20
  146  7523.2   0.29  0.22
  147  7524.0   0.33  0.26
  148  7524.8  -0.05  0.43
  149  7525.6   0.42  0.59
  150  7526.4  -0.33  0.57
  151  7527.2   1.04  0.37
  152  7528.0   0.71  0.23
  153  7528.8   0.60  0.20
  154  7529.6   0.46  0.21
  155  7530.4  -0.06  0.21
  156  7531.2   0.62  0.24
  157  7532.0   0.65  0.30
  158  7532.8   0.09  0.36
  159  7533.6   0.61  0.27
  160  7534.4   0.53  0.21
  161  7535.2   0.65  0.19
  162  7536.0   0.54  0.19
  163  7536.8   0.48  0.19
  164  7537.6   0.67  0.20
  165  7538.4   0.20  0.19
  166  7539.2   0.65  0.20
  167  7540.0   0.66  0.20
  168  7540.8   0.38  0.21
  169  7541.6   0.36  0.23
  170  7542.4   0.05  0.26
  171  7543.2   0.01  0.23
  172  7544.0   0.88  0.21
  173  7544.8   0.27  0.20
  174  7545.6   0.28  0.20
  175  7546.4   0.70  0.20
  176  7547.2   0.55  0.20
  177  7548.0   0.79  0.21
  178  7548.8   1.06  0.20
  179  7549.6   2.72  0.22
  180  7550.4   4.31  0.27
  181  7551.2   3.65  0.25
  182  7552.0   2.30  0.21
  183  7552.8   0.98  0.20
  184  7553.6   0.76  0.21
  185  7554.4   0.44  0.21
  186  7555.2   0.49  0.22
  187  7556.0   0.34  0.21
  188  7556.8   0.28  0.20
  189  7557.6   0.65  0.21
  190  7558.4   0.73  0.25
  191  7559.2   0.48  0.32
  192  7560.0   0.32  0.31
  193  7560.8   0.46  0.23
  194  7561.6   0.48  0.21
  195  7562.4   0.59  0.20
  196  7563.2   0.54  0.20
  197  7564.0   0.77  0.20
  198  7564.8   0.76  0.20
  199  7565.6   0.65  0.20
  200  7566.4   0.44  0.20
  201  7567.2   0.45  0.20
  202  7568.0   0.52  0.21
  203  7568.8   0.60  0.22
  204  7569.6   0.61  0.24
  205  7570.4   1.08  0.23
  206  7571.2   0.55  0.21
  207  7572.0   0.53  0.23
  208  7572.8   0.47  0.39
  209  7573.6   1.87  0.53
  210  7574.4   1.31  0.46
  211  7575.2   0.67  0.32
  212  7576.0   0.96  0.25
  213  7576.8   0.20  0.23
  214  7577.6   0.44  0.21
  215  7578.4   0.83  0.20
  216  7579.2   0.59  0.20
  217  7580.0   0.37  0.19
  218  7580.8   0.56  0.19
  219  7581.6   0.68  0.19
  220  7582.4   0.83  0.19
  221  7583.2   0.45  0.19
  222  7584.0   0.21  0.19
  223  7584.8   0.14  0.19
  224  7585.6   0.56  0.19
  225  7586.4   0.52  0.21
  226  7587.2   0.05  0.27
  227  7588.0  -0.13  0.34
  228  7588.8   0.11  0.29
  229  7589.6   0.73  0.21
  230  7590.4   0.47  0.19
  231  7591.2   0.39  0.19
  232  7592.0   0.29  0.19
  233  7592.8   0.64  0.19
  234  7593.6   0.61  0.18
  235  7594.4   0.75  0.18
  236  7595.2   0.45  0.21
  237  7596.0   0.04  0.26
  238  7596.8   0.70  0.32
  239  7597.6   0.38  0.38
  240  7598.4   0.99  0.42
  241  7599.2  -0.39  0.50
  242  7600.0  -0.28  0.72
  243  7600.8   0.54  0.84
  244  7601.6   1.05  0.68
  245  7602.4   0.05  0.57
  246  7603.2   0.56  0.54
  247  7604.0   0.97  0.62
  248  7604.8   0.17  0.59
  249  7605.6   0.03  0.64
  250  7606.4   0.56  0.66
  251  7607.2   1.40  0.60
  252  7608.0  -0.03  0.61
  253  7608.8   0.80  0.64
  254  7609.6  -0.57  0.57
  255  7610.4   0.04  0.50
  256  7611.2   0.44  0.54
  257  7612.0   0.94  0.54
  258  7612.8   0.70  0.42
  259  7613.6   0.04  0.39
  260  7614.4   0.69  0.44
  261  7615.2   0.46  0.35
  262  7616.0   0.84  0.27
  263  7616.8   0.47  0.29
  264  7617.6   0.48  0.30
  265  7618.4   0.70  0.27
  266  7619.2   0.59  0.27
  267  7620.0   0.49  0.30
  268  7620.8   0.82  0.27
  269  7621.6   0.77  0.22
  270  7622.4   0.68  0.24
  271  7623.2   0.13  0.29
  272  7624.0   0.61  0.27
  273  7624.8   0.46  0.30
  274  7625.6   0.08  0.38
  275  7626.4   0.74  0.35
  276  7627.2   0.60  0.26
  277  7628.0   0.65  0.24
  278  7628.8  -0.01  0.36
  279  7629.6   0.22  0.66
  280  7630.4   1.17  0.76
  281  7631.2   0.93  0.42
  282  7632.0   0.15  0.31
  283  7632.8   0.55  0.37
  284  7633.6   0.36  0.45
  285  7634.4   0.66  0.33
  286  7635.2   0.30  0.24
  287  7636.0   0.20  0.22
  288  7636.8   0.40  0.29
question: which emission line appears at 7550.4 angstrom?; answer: H-alpha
